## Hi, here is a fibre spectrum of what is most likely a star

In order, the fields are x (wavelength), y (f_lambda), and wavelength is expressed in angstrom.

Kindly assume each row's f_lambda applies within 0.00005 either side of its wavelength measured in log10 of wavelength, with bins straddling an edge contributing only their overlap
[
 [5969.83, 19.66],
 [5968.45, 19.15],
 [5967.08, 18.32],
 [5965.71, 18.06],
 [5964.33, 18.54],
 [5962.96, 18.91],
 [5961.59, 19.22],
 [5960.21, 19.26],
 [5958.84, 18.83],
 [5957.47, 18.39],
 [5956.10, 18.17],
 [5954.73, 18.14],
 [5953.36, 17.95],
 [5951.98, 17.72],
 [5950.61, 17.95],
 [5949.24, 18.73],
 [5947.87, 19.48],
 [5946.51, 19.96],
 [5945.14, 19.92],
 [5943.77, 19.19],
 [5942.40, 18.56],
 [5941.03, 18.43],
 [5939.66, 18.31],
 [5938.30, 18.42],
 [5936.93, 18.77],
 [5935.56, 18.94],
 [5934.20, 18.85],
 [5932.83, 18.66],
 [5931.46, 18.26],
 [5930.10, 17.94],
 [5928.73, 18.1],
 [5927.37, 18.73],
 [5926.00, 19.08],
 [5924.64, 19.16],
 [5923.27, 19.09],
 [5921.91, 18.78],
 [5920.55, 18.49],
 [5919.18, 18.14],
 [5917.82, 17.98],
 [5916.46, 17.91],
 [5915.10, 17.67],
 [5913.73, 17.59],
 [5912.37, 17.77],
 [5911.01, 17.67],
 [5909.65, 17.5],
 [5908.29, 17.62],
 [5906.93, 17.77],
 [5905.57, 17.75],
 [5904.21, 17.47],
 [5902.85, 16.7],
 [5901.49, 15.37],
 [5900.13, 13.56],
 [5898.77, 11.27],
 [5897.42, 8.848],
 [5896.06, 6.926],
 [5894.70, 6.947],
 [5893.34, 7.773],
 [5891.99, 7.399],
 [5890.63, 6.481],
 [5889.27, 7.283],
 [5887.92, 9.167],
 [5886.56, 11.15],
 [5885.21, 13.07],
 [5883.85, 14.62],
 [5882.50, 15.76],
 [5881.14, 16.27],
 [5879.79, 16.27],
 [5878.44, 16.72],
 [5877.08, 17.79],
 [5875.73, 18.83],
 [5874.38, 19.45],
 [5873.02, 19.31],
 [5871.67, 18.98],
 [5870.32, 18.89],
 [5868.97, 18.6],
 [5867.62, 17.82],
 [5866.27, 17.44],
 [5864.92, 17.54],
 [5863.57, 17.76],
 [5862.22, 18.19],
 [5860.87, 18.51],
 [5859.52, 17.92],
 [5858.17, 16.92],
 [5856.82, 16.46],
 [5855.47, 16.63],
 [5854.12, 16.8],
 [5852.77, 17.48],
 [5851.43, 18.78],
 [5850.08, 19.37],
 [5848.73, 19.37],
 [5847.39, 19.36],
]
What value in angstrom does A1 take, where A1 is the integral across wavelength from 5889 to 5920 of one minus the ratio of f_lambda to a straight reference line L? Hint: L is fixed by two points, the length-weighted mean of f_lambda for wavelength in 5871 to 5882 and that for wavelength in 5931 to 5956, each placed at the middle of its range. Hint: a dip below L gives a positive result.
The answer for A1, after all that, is 7.1 angstrom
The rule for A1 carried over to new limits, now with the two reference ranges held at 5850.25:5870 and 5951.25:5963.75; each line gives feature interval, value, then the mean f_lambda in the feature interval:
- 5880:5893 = 4.8 angstrom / 11.3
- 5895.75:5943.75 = 2.3 angstrom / 17.3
